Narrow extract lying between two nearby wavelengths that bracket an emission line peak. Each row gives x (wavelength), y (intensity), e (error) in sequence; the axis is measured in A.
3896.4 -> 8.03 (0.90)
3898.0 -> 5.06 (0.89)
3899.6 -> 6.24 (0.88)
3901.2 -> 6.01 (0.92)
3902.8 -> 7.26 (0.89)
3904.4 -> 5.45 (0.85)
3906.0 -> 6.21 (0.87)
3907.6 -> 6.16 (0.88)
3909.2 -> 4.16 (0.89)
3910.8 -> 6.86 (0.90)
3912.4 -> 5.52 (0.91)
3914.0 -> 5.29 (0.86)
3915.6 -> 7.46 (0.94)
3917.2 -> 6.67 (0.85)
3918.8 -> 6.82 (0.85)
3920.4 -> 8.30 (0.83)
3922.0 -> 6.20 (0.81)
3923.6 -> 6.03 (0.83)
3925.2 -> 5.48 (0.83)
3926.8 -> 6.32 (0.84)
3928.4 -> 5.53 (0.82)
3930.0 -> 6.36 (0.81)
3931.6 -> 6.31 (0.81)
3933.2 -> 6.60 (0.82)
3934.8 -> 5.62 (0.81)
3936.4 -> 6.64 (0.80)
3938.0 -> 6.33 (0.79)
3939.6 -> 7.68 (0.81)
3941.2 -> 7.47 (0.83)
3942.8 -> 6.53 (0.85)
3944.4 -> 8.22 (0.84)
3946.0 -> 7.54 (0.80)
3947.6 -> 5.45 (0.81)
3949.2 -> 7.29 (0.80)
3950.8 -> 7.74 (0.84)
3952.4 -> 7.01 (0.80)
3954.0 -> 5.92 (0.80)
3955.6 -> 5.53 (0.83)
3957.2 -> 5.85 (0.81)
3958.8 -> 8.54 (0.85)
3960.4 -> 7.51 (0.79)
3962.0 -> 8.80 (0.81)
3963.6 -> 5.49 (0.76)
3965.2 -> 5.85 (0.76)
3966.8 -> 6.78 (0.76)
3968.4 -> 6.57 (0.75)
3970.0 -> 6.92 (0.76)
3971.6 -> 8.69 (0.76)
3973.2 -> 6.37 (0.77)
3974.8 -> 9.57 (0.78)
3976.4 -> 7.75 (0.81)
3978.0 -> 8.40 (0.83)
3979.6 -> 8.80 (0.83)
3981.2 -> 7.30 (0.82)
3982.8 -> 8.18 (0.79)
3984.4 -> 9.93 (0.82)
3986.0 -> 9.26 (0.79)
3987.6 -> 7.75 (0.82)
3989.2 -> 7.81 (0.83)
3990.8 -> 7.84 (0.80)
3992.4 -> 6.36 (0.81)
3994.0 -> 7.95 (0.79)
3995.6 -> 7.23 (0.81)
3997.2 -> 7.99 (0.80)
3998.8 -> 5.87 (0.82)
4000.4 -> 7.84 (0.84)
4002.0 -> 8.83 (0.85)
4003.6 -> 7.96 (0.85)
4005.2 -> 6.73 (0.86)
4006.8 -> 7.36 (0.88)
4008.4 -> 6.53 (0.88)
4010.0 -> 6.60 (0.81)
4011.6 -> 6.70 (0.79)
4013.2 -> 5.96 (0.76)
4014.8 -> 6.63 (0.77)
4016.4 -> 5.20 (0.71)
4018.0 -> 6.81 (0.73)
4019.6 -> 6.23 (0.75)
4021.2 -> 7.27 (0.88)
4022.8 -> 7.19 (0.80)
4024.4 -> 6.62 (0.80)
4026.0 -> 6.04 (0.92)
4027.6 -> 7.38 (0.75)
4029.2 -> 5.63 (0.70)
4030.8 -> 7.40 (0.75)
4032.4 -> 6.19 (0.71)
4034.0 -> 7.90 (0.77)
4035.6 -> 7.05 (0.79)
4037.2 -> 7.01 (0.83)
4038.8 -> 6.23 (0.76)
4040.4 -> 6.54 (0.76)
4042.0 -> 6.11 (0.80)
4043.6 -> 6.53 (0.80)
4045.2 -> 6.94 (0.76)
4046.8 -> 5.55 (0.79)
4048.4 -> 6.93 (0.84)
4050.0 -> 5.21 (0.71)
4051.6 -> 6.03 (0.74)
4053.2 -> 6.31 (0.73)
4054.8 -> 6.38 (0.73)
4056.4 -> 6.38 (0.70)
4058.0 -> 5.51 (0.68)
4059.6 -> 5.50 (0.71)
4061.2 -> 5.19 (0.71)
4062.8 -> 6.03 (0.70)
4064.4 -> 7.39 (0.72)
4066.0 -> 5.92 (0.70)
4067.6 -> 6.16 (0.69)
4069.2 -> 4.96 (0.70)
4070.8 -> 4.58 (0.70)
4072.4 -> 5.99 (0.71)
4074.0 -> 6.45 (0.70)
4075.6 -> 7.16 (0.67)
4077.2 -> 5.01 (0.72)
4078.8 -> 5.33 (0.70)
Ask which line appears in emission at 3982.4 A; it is Mg II 2798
